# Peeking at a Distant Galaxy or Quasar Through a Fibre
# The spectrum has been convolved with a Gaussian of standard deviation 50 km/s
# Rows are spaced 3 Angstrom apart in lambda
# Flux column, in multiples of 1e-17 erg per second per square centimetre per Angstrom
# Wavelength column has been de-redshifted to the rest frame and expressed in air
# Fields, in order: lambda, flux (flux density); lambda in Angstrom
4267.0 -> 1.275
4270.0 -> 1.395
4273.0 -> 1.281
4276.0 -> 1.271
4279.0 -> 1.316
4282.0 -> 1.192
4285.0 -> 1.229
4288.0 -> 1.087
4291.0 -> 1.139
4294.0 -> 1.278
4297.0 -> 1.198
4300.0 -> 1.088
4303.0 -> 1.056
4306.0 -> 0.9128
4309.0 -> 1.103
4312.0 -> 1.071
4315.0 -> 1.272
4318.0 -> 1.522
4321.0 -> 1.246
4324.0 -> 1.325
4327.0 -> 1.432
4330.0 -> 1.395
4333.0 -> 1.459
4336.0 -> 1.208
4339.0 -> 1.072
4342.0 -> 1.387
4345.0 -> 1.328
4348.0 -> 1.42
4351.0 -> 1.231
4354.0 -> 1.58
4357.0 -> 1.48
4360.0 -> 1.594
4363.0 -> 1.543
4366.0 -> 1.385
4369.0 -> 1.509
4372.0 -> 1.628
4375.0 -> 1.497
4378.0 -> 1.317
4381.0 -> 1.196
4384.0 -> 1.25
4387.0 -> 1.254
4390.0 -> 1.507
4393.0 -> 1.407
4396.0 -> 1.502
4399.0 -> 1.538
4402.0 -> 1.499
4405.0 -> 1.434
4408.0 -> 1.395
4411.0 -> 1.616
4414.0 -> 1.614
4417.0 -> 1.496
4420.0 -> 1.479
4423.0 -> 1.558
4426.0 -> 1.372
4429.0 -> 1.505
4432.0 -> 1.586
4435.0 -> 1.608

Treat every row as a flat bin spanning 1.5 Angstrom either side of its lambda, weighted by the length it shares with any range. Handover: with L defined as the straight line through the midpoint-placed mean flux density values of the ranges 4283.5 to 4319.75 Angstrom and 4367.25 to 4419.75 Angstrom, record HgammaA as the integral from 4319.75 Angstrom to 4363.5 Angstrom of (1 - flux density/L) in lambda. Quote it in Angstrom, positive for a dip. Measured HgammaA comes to -3.0 Angstrom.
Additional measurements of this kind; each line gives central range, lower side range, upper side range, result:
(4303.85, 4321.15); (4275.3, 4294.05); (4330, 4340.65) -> 0.9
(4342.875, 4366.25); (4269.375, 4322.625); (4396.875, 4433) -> -1.6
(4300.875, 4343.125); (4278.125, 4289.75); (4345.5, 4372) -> 3.0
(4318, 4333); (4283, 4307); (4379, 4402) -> -2.1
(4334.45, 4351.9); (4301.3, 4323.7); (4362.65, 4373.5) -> 1.1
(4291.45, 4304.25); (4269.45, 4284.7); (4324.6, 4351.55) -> 1.4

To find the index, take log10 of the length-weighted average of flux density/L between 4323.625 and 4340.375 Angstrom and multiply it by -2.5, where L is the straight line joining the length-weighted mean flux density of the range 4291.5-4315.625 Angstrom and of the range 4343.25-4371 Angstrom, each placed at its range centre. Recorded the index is -0.02 mag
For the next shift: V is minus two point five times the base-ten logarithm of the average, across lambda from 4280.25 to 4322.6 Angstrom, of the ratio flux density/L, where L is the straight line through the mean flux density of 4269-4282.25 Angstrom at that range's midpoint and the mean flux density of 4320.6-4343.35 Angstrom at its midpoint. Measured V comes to 0.12 mag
